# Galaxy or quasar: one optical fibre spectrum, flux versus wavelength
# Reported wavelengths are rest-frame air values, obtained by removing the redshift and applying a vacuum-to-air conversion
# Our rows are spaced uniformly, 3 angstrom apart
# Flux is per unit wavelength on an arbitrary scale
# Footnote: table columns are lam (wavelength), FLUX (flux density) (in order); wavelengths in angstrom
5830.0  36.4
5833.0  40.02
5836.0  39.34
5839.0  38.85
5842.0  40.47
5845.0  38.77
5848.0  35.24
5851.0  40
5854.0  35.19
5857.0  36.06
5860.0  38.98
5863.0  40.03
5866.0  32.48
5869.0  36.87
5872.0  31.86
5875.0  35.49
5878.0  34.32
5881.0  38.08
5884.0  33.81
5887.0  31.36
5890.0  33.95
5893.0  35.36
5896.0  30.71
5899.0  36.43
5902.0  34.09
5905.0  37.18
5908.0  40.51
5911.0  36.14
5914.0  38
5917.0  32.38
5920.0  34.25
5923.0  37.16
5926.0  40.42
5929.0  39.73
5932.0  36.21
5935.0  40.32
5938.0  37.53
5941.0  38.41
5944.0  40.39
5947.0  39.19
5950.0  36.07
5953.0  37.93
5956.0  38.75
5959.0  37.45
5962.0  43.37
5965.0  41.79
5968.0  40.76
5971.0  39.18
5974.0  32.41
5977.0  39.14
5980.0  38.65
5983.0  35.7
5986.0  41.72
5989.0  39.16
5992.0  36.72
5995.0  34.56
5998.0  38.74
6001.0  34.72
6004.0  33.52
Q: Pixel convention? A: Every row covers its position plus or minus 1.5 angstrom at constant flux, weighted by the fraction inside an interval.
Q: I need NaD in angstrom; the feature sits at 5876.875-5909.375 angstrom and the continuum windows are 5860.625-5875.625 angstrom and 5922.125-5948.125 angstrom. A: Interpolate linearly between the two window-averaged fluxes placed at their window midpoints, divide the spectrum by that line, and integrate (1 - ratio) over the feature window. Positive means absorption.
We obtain 1.5 angstrom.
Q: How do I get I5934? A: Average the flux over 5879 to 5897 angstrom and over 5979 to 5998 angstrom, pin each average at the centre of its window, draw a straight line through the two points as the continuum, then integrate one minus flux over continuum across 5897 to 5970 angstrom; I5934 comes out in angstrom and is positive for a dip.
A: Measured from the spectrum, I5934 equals -4.77 angstrom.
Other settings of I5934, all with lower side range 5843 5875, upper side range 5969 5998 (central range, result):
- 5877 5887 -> 0.5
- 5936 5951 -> -0.5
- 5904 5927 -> 0.1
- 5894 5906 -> 0.8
